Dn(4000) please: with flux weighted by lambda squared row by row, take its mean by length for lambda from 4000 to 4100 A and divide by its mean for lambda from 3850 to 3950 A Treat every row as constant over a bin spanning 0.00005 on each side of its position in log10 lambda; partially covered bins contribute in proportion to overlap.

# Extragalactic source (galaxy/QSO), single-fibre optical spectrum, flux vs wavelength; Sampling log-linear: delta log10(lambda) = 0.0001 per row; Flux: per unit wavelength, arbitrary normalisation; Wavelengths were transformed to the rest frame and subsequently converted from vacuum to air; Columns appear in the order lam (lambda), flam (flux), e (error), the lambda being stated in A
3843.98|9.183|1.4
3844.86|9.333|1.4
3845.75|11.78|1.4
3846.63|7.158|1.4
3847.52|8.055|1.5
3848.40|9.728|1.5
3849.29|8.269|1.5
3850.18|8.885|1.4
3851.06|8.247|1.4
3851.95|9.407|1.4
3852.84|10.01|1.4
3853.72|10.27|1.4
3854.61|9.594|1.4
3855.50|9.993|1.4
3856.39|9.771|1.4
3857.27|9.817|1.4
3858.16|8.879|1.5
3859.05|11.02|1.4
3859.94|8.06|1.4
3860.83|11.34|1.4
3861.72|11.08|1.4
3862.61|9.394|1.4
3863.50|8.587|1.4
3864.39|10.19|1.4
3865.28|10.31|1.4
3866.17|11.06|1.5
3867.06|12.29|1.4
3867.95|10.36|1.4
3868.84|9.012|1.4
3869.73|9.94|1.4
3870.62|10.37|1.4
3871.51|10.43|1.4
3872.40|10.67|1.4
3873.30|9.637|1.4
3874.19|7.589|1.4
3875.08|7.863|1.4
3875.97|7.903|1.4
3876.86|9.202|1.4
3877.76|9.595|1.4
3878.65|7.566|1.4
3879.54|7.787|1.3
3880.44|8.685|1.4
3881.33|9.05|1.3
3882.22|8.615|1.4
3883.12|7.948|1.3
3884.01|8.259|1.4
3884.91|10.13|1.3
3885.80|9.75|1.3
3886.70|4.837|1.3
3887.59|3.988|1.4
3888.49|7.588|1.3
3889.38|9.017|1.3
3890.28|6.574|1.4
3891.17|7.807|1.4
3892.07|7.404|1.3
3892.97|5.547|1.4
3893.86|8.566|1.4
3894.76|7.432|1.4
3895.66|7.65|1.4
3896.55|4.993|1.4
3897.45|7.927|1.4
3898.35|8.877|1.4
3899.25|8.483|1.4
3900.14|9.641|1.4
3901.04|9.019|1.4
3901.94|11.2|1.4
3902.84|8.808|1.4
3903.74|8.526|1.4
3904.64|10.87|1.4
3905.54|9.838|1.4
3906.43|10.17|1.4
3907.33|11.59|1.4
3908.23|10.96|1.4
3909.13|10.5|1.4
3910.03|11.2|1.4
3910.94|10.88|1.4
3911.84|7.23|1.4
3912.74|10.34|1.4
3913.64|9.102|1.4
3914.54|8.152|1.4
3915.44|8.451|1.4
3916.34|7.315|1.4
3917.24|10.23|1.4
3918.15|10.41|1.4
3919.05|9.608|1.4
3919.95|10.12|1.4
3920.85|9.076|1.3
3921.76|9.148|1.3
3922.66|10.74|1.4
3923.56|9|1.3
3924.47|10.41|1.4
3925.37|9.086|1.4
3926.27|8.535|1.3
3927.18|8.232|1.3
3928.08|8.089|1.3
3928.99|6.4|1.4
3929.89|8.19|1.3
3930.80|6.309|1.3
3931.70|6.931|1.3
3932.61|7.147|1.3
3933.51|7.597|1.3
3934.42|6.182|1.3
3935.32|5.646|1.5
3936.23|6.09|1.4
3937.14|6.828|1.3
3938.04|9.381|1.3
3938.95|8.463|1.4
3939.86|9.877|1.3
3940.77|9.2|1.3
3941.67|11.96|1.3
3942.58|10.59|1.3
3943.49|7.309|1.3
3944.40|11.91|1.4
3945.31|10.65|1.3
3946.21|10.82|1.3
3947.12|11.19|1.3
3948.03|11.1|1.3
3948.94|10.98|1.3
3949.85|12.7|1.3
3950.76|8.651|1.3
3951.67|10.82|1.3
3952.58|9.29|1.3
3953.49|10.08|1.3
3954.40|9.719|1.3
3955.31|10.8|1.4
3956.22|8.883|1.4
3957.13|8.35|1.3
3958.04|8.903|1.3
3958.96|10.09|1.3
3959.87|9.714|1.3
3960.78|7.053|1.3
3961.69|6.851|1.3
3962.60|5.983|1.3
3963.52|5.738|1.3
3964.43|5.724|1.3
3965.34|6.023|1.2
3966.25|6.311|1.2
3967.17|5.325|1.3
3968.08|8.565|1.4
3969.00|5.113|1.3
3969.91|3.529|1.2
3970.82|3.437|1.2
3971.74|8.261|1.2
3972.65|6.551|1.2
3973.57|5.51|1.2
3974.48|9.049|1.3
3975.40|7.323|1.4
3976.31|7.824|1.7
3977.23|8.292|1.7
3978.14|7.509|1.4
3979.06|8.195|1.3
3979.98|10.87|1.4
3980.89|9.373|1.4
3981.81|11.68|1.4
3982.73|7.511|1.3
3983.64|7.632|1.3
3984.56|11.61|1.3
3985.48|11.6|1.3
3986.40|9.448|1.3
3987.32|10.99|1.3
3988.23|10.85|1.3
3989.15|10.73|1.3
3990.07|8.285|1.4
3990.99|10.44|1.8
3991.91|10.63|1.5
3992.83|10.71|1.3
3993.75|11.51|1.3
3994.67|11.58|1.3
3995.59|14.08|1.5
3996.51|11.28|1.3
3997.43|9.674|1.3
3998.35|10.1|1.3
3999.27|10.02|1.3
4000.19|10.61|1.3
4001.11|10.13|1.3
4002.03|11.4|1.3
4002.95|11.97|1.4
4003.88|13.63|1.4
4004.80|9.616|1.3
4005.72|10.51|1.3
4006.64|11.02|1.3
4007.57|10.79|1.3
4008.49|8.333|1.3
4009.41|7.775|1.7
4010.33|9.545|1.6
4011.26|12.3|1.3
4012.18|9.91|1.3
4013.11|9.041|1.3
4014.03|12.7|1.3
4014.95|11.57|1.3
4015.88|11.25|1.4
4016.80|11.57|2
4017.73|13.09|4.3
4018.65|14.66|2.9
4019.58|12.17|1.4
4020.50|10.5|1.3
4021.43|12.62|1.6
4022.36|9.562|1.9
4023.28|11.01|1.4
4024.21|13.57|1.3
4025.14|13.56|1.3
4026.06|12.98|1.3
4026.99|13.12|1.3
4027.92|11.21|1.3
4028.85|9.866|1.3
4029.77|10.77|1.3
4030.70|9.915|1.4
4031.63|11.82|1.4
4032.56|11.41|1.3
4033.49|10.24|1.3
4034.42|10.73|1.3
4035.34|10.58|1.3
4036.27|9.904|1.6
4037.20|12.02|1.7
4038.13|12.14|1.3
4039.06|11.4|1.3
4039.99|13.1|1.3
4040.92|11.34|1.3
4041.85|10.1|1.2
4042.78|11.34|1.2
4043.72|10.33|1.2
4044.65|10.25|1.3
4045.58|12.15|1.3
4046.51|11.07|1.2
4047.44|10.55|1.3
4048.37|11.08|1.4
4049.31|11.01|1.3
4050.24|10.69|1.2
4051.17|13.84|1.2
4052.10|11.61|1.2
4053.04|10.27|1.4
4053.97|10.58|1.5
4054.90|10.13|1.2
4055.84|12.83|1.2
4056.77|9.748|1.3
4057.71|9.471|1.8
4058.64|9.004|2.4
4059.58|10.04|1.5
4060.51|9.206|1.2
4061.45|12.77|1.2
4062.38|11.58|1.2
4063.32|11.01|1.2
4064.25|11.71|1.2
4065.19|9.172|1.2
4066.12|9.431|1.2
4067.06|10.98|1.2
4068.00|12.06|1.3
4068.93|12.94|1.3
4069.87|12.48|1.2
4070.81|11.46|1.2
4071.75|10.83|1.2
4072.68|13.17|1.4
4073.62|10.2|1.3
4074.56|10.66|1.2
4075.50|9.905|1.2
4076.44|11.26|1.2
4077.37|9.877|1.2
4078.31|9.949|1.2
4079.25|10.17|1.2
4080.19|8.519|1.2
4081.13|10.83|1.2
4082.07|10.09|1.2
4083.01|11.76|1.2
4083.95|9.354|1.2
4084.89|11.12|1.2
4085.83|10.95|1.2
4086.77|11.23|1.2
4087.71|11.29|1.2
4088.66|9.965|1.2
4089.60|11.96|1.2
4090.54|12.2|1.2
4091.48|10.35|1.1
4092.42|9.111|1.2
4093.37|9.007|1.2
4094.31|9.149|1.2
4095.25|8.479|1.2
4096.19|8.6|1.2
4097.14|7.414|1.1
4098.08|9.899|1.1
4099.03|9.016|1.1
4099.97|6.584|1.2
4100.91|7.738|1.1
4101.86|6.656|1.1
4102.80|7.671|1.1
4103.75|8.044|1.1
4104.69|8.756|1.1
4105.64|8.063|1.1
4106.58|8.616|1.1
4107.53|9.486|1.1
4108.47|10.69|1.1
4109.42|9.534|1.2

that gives 1.29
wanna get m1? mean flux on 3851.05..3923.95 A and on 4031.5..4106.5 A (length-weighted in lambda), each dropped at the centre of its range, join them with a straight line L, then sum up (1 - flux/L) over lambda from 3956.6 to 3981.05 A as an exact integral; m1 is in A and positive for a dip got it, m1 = 6.3 A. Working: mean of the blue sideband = 9.13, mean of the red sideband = 10.4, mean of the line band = 7.22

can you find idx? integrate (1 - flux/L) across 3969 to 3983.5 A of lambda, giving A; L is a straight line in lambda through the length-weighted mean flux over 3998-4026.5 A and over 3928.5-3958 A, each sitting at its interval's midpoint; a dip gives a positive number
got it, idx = 3.6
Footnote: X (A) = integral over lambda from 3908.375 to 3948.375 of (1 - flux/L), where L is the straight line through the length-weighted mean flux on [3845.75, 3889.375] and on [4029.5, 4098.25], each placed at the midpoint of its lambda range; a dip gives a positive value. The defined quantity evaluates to 2.7 A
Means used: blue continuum 9.15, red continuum 10.7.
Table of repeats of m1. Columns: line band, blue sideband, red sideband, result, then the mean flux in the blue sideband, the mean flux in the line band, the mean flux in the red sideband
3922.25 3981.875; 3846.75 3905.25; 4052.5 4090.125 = 7.81 A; 8.9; 8.35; 10.8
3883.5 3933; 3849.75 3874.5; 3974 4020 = 6.94 A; 9.88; 8.66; 10.4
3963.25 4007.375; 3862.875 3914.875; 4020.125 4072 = 5.05 A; 8.93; 9.15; 11.2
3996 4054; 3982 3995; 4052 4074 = -3.12 A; 10.3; 11.2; 10.9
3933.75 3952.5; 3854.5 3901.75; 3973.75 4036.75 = 0.53 A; 8.82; 9.49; 10.7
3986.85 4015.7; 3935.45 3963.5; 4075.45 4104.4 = -3.81 A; 9.37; 10.7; 9.61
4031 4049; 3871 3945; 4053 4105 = -2.40 A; 8.66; 11.1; 10.2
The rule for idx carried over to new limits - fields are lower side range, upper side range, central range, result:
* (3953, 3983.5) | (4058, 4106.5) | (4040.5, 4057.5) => -3.0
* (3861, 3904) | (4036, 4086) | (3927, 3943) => 2.4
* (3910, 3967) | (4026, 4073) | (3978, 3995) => -0.5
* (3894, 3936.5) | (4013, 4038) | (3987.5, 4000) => 0.0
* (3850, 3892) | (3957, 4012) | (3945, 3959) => -1.7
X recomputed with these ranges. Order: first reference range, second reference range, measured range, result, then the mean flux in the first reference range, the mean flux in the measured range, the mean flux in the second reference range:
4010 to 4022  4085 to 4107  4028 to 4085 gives -2.8 A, 11.6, 10.9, 9.19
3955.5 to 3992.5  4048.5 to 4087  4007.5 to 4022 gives -2.8 A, 8.17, 11.1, 10.8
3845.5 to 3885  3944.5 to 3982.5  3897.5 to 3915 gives -1.4 A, 9.4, 9.71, 8.39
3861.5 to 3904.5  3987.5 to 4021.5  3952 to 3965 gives 2.2 A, 8.69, 8.37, 11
